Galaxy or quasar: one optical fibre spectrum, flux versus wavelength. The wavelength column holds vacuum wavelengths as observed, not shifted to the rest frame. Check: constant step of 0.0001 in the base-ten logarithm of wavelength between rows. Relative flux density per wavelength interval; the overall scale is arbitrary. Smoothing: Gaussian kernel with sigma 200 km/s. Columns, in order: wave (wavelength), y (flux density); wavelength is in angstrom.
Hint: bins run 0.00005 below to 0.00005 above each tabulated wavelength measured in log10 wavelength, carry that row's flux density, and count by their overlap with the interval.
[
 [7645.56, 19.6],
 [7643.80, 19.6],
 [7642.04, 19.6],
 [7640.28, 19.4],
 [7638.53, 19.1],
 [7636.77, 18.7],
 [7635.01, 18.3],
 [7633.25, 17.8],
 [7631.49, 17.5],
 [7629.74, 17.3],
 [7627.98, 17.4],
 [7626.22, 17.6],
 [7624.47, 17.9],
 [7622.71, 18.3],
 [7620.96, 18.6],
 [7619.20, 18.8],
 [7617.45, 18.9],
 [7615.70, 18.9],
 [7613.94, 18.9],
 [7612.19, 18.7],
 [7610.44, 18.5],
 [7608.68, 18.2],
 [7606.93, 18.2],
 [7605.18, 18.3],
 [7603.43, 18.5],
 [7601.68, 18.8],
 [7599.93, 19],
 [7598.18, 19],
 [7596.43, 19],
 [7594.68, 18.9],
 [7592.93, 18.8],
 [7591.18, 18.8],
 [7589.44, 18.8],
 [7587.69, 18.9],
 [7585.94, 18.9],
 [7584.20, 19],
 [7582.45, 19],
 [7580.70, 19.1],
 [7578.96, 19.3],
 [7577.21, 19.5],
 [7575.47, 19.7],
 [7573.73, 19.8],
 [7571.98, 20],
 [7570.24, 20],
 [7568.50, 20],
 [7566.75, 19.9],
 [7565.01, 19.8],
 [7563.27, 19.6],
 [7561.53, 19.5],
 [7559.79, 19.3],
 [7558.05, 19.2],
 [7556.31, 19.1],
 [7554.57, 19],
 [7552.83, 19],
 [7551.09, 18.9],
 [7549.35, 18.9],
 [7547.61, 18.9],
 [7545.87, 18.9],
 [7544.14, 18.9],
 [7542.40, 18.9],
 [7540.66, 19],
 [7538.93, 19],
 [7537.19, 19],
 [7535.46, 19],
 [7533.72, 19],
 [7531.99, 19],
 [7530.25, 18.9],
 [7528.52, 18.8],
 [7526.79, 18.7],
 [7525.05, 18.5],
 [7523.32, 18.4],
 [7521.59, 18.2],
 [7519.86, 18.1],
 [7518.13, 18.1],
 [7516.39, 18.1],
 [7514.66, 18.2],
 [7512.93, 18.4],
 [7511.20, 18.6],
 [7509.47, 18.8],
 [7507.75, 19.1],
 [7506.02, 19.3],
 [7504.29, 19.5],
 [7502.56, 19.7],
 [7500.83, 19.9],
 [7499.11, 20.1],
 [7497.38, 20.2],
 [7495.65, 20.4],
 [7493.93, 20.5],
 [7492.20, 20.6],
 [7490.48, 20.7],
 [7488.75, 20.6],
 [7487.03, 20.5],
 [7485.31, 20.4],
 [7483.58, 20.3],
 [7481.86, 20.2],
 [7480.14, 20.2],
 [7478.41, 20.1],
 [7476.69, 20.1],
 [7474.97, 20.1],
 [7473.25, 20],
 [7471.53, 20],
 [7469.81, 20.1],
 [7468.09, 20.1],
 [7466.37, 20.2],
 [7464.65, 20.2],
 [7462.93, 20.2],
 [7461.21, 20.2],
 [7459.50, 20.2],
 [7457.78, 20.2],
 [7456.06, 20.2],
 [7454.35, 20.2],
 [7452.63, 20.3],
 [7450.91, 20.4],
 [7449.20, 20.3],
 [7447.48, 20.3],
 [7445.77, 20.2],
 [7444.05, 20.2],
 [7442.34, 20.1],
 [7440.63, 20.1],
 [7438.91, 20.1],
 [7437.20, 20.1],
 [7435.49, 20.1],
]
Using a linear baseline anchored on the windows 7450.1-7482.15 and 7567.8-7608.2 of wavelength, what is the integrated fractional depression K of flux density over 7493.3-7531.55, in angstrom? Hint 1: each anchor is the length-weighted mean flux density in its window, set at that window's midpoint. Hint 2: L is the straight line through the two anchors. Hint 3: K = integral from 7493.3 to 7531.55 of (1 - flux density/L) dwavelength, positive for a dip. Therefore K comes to 1.4 angstrom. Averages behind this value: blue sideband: 20.2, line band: 19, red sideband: 19.1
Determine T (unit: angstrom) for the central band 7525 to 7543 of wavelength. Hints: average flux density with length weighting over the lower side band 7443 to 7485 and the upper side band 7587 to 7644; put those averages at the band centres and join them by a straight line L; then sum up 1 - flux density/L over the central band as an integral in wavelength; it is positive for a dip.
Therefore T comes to 0.5 angstrom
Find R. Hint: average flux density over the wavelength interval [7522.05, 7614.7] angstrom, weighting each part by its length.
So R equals 19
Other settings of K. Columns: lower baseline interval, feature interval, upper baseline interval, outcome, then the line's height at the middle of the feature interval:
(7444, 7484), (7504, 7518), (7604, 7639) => 0.67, 19.6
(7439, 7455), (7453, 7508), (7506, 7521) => -2.32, 19.3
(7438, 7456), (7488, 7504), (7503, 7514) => -0.87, 19.2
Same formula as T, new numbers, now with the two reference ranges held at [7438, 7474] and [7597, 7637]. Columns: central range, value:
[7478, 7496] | -0.5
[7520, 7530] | 0.5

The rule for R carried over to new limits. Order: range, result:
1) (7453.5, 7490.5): 20.2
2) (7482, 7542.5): 19.3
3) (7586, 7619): 18.7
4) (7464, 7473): 20.1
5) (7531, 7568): 19.1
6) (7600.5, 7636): 18.3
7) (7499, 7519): 18.9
